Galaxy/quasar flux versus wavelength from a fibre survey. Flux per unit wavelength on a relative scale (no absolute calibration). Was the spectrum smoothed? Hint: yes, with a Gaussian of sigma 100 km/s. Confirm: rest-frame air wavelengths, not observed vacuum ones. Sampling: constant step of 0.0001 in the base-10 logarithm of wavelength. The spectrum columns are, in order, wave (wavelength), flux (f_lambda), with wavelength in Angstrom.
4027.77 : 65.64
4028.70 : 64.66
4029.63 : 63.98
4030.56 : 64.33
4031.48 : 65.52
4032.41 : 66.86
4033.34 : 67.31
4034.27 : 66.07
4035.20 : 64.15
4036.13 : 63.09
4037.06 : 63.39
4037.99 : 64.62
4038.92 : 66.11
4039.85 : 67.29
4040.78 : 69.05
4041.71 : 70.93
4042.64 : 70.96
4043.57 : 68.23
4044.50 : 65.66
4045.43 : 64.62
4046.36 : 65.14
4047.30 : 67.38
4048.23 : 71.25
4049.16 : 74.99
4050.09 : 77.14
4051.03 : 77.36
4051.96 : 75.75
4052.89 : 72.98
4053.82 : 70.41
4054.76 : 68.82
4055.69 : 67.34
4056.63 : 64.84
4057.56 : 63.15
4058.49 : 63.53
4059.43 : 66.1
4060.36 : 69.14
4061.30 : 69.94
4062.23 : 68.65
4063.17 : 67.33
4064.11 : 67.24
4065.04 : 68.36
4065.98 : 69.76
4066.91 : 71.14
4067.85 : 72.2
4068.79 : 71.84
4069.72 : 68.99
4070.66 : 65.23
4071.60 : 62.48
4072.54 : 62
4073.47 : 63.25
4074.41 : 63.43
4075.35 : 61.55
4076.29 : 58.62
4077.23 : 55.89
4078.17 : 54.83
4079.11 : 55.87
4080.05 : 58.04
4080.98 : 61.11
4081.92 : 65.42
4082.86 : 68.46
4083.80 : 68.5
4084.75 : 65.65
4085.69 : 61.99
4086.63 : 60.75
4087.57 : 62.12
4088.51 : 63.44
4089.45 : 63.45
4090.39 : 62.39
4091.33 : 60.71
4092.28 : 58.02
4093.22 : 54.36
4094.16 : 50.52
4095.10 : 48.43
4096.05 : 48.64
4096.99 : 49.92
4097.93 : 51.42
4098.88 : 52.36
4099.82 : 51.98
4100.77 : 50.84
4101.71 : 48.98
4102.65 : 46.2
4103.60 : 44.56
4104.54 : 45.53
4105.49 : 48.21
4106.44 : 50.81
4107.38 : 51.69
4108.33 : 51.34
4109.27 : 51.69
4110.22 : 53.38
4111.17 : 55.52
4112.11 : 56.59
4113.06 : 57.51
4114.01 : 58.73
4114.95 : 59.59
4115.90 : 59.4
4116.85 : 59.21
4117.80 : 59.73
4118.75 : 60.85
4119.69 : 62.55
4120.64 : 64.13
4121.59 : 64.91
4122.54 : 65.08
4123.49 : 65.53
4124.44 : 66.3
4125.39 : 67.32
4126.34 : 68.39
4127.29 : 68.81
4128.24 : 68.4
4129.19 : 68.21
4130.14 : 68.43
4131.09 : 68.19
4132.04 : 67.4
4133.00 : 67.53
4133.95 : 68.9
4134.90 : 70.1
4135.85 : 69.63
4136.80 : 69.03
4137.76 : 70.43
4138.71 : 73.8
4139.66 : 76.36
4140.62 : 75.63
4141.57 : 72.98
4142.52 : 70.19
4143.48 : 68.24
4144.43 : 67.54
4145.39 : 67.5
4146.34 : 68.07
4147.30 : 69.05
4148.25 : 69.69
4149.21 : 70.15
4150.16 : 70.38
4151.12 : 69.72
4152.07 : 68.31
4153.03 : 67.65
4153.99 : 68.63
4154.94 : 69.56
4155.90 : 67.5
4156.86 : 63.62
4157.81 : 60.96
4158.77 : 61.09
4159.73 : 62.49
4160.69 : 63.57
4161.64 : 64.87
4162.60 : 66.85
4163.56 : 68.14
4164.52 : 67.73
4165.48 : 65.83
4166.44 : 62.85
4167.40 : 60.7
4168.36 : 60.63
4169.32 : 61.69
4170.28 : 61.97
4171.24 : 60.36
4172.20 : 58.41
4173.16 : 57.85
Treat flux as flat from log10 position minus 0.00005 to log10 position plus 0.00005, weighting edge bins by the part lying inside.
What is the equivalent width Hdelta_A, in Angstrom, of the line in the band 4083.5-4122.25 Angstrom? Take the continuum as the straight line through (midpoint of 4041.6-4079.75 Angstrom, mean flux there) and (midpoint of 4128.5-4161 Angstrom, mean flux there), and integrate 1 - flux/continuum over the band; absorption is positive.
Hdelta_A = 6.8 Angstrom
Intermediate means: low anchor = 67.1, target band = 56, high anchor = 68.6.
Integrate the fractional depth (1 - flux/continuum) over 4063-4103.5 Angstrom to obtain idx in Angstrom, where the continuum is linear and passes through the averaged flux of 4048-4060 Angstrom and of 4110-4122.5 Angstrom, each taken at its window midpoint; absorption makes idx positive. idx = 3.3 Angstrom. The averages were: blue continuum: 70.3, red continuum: 59.7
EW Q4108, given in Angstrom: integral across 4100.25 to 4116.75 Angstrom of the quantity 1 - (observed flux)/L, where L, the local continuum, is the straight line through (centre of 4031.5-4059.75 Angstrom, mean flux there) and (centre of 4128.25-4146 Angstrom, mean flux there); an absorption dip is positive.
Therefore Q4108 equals 4.0 Angstrom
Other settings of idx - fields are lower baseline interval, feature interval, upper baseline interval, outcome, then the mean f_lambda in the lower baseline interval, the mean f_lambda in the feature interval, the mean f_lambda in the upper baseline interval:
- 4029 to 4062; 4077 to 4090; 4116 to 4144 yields 1.1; 67.9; 62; 67.7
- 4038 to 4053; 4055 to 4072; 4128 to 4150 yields 0.6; 70.1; 67.7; 69.8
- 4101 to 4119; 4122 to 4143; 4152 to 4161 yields -3.6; 53.5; 69.4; 65.2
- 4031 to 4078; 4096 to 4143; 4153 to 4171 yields 3.2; 67.3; 61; 64.4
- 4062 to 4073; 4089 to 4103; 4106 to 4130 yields 2.3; 67.9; 53.3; 60.8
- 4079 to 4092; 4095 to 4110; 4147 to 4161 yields 3.3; 62.8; 49.6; 66.8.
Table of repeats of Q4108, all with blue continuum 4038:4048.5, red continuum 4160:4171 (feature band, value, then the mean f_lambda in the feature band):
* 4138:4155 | -1.49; 70.2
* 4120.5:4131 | -0.30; 67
